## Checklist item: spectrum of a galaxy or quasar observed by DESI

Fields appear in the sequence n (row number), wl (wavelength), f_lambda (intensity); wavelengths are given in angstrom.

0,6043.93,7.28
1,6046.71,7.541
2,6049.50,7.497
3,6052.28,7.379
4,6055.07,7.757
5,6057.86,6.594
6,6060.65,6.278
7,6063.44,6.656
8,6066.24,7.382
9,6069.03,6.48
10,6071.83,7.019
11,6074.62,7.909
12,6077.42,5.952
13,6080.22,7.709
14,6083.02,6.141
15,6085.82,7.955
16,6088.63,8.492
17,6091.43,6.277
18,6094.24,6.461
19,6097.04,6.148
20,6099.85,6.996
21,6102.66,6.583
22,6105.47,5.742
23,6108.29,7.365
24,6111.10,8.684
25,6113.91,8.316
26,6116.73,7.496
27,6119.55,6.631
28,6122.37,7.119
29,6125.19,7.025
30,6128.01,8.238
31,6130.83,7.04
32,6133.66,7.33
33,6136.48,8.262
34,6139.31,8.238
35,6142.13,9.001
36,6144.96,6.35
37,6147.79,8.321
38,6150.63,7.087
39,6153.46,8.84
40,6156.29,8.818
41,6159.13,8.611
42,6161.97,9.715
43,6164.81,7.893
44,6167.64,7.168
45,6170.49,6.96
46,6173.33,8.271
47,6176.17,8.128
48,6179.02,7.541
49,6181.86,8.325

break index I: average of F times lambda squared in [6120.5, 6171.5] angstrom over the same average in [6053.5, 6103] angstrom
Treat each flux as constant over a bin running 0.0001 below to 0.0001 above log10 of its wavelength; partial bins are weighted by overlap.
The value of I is 1.2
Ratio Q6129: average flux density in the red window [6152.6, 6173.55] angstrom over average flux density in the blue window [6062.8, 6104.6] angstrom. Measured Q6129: 1.2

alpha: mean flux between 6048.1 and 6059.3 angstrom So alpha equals 7.3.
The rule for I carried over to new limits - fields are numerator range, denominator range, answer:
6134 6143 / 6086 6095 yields 1.17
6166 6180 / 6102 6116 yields 1.05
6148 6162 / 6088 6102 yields 1.28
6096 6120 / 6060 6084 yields 1.05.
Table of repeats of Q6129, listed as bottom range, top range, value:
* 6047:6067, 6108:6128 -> 1.07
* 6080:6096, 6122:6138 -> 1.06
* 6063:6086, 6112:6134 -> 1.06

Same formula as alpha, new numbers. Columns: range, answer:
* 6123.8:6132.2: 7.44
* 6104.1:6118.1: 7.52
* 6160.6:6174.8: 8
